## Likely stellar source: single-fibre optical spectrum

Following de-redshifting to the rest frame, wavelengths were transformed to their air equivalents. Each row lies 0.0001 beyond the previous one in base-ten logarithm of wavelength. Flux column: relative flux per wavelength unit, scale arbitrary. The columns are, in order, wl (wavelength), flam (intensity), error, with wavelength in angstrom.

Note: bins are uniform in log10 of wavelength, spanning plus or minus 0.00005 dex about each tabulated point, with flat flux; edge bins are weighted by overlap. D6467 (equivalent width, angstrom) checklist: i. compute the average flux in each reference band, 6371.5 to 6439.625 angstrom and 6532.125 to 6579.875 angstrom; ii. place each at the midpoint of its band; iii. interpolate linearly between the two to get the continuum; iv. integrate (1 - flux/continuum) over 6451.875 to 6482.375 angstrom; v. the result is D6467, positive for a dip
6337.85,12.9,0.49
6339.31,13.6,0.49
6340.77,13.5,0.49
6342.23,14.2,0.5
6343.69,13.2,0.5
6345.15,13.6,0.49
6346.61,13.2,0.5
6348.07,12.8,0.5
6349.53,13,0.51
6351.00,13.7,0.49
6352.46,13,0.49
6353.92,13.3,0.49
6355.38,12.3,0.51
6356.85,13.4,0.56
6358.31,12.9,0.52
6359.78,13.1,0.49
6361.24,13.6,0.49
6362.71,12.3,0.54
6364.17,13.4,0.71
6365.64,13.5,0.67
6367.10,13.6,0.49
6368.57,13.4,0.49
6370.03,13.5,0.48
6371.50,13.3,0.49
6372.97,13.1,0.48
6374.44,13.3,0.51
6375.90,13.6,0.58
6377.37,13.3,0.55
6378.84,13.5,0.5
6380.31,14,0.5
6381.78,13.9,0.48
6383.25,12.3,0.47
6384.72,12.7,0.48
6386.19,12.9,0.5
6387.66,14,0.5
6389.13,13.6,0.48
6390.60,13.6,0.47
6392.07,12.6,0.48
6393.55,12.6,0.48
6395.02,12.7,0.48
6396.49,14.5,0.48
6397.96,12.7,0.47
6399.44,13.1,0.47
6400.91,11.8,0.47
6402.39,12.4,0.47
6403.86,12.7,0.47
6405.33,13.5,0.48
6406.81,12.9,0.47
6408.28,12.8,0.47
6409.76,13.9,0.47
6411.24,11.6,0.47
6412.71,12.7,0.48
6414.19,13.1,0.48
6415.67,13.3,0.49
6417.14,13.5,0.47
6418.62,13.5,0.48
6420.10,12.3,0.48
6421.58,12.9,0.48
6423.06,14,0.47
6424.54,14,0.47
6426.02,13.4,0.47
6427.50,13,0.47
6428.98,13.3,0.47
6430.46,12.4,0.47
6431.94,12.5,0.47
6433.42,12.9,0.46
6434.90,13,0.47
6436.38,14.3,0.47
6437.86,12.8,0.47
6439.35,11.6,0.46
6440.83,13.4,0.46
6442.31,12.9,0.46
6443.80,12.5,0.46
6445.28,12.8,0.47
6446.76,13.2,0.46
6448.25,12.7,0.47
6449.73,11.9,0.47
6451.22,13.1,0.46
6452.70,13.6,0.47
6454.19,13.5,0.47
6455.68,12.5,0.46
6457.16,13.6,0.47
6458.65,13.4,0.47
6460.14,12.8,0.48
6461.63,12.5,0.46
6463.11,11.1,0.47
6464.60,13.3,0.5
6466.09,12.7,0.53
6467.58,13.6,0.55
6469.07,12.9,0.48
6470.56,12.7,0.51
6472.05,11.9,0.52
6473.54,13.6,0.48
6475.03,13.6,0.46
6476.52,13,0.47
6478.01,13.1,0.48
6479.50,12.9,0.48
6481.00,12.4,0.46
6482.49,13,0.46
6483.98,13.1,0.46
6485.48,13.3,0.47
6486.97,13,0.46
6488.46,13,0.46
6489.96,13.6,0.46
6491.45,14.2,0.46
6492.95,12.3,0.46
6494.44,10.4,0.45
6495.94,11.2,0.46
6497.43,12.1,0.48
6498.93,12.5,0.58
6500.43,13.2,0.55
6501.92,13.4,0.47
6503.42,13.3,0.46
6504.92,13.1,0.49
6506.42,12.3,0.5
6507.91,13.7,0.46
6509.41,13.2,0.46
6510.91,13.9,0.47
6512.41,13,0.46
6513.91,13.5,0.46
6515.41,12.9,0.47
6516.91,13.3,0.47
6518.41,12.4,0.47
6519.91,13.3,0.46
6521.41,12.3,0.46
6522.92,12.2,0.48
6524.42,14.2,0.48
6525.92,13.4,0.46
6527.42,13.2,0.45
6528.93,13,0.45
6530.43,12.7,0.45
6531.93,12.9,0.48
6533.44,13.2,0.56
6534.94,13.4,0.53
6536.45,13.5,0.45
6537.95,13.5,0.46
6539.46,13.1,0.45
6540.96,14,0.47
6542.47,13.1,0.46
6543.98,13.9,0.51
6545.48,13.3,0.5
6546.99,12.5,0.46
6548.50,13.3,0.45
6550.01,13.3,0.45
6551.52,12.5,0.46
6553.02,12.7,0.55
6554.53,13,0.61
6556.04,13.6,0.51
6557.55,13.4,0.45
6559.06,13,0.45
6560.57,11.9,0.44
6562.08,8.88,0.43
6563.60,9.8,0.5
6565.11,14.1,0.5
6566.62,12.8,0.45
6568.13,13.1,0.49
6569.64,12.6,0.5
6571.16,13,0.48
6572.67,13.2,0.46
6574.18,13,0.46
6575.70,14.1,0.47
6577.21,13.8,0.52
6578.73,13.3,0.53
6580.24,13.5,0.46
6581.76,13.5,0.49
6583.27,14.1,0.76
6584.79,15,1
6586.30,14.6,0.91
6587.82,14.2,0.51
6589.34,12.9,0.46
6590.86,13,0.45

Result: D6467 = 0.25 angstrom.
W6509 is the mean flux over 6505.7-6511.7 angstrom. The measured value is 13.3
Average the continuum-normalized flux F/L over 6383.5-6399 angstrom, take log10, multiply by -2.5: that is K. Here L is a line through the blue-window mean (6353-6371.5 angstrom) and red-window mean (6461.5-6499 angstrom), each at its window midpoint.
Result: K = -0.01 mag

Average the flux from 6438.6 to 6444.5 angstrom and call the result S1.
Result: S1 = 12.6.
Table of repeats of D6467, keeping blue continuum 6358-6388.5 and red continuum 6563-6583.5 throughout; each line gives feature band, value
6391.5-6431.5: 0.8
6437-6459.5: 0.6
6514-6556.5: 0.1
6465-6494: 0.4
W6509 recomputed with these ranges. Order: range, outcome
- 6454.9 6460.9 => 13.1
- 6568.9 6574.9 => 13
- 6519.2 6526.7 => 13.1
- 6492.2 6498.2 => 11.5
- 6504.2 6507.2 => 12.7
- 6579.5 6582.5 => 13.5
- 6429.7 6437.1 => 13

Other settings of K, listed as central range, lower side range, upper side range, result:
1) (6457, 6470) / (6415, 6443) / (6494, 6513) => 0.01 mag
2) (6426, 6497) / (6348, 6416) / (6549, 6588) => 0.02 mag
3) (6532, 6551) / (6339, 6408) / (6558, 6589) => -0.02 mag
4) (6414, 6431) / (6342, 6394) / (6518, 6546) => 0.00 mag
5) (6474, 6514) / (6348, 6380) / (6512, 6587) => 0.02 mag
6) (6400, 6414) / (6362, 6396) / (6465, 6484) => 0.04 mag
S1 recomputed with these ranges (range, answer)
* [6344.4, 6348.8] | 13.2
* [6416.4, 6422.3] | 13.1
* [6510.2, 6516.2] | 13.3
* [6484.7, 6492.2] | 13.4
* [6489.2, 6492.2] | 13.9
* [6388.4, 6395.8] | 13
